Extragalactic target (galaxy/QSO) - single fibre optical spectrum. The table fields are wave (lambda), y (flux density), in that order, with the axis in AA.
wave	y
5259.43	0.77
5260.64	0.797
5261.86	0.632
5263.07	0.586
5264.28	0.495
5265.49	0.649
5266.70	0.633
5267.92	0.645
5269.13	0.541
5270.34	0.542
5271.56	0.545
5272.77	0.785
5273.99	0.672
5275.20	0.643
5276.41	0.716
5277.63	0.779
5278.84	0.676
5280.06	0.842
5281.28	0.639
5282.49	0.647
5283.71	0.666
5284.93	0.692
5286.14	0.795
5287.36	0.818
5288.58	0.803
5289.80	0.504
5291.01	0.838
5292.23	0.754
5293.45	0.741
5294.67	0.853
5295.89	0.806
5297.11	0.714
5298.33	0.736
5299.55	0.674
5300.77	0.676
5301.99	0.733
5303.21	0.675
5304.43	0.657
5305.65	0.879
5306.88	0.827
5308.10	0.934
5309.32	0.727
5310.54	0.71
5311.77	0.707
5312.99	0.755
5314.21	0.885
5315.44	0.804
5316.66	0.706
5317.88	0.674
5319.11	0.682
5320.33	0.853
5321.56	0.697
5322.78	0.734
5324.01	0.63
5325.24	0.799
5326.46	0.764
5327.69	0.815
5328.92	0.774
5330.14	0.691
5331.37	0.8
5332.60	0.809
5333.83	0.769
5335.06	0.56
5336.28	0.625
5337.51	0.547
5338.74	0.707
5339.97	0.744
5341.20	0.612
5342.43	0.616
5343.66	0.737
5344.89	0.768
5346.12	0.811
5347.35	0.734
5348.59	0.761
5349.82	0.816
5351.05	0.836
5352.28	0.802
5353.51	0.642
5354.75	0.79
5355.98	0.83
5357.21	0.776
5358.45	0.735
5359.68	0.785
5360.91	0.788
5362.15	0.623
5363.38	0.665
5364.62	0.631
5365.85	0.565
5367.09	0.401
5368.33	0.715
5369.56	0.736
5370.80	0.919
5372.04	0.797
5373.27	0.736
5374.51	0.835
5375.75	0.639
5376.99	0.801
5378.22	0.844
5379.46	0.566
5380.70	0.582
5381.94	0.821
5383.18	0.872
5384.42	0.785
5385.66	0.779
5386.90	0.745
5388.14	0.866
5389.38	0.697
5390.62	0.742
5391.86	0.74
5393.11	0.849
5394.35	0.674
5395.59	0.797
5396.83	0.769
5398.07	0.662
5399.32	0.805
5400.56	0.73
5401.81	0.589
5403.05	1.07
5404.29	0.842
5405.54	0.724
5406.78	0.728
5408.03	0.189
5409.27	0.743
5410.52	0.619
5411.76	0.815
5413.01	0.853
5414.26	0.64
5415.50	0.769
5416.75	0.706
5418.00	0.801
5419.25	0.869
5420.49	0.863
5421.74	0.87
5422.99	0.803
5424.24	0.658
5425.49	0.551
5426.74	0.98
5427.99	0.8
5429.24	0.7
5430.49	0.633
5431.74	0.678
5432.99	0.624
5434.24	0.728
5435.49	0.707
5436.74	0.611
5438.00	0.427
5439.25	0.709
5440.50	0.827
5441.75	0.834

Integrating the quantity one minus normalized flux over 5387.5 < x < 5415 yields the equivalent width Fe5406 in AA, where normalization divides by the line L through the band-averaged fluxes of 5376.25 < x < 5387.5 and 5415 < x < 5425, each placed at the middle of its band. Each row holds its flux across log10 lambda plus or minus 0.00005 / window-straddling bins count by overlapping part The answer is 1.3 AA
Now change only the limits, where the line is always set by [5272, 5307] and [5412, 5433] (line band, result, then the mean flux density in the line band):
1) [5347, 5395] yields 0.3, 0.742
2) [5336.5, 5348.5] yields 0.7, 0.697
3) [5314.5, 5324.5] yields 0.1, 0.729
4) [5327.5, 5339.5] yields 0.5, 0.706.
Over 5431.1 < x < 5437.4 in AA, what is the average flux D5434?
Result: 0.668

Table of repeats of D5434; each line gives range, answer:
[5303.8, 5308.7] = 0.823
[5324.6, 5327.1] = 0.78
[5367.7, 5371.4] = 0.788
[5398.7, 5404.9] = 0.808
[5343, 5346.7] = 0.77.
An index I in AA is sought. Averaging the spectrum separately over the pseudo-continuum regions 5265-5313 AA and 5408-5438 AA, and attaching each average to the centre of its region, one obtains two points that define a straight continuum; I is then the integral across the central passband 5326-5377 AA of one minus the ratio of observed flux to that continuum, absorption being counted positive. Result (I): -0.50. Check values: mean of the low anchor 0.715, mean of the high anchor 0.721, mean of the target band 0.725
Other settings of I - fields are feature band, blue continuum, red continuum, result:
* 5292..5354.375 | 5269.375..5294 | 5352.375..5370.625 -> -3.5 AA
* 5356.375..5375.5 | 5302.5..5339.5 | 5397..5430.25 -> 0.7 AA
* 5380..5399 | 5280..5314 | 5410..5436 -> -0.3 AA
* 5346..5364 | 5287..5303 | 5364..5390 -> -0.6 AA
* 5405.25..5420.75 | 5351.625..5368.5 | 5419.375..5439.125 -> -0.1 AA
